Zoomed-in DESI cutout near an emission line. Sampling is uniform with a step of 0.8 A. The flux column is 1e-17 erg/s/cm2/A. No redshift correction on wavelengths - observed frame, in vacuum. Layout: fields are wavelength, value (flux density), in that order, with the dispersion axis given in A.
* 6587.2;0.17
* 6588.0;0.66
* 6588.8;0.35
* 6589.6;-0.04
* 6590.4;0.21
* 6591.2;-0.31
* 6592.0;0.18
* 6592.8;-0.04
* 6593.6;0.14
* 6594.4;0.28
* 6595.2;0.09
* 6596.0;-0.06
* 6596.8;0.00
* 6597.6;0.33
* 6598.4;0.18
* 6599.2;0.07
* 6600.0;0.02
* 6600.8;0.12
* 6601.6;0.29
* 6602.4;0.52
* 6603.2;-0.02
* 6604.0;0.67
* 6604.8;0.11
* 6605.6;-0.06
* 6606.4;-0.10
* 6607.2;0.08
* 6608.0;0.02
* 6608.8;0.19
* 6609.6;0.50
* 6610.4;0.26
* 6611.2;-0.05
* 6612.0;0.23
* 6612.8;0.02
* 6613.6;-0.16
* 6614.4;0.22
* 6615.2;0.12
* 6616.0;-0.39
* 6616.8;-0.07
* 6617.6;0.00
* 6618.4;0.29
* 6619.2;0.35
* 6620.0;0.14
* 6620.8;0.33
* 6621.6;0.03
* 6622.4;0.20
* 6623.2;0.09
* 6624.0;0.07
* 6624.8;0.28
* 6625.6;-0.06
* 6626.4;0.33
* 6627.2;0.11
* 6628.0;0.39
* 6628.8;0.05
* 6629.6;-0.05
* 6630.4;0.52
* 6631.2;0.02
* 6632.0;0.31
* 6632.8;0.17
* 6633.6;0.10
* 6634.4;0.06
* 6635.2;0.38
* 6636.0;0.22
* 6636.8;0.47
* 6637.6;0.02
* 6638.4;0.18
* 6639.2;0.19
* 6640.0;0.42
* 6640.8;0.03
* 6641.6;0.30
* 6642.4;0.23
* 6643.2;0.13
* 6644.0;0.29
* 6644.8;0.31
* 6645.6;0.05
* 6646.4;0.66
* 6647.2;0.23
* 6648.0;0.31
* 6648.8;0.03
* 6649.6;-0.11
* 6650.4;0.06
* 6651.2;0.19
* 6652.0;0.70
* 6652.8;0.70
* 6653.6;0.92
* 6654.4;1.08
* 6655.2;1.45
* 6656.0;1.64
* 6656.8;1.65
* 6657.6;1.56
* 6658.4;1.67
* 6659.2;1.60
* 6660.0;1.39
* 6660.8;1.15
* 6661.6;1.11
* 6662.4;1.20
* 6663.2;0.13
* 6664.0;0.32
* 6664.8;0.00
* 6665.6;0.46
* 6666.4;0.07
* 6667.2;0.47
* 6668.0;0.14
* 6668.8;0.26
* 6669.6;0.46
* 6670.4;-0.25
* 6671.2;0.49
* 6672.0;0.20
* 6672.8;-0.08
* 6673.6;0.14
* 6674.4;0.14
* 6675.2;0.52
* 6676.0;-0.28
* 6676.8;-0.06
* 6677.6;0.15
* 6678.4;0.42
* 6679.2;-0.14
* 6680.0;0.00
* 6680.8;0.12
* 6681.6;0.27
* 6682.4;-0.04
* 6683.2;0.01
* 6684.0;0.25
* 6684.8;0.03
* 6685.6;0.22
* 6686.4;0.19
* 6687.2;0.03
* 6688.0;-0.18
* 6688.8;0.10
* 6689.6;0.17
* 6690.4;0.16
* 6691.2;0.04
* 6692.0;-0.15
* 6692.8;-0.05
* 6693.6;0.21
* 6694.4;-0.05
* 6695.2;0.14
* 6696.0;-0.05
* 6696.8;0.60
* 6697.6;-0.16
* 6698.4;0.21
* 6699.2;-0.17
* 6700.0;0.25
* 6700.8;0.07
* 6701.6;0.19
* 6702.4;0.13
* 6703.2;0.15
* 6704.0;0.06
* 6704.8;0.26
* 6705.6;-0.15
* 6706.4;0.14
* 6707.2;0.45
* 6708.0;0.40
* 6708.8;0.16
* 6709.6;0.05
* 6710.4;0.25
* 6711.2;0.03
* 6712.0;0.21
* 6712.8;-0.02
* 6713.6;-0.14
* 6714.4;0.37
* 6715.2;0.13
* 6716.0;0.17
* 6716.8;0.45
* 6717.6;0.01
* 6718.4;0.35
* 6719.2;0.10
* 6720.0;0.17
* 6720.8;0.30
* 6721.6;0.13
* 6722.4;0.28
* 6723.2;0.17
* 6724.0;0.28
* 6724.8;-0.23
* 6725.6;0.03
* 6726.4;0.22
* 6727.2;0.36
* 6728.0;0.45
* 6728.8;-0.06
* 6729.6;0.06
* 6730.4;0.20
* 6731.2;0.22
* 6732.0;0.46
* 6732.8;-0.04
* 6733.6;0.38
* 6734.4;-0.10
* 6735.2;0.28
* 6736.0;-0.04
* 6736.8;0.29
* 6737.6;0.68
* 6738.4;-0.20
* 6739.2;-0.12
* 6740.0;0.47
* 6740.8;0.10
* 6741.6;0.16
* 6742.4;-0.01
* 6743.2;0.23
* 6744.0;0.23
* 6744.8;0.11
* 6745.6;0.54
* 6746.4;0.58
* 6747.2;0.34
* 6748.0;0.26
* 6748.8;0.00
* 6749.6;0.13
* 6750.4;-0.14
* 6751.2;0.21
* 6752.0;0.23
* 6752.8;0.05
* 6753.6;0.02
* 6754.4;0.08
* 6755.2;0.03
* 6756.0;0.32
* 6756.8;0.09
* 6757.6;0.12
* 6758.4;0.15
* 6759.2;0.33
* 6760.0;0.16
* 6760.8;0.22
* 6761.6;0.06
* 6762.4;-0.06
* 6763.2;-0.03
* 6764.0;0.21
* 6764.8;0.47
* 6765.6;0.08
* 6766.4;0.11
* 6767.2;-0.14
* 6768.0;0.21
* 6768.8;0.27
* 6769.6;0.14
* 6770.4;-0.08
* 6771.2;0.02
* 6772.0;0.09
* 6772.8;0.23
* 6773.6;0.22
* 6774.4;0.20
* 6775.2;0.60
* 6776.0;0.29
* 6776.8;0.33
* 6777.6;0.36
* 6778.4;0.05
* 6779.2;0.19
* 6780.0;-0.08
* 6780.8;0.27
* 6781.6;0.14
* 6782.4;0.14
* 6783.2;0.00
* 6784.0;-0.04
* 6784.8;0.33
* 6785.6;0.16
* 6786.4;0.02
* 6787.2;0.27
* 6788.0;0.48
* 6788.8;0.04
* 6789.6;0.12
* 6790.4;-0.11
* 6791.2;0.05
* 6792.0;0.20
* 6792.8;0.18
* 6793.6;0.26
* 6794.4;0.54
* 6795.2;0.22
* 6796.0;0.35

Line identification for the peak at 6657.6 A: [O II] 3727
